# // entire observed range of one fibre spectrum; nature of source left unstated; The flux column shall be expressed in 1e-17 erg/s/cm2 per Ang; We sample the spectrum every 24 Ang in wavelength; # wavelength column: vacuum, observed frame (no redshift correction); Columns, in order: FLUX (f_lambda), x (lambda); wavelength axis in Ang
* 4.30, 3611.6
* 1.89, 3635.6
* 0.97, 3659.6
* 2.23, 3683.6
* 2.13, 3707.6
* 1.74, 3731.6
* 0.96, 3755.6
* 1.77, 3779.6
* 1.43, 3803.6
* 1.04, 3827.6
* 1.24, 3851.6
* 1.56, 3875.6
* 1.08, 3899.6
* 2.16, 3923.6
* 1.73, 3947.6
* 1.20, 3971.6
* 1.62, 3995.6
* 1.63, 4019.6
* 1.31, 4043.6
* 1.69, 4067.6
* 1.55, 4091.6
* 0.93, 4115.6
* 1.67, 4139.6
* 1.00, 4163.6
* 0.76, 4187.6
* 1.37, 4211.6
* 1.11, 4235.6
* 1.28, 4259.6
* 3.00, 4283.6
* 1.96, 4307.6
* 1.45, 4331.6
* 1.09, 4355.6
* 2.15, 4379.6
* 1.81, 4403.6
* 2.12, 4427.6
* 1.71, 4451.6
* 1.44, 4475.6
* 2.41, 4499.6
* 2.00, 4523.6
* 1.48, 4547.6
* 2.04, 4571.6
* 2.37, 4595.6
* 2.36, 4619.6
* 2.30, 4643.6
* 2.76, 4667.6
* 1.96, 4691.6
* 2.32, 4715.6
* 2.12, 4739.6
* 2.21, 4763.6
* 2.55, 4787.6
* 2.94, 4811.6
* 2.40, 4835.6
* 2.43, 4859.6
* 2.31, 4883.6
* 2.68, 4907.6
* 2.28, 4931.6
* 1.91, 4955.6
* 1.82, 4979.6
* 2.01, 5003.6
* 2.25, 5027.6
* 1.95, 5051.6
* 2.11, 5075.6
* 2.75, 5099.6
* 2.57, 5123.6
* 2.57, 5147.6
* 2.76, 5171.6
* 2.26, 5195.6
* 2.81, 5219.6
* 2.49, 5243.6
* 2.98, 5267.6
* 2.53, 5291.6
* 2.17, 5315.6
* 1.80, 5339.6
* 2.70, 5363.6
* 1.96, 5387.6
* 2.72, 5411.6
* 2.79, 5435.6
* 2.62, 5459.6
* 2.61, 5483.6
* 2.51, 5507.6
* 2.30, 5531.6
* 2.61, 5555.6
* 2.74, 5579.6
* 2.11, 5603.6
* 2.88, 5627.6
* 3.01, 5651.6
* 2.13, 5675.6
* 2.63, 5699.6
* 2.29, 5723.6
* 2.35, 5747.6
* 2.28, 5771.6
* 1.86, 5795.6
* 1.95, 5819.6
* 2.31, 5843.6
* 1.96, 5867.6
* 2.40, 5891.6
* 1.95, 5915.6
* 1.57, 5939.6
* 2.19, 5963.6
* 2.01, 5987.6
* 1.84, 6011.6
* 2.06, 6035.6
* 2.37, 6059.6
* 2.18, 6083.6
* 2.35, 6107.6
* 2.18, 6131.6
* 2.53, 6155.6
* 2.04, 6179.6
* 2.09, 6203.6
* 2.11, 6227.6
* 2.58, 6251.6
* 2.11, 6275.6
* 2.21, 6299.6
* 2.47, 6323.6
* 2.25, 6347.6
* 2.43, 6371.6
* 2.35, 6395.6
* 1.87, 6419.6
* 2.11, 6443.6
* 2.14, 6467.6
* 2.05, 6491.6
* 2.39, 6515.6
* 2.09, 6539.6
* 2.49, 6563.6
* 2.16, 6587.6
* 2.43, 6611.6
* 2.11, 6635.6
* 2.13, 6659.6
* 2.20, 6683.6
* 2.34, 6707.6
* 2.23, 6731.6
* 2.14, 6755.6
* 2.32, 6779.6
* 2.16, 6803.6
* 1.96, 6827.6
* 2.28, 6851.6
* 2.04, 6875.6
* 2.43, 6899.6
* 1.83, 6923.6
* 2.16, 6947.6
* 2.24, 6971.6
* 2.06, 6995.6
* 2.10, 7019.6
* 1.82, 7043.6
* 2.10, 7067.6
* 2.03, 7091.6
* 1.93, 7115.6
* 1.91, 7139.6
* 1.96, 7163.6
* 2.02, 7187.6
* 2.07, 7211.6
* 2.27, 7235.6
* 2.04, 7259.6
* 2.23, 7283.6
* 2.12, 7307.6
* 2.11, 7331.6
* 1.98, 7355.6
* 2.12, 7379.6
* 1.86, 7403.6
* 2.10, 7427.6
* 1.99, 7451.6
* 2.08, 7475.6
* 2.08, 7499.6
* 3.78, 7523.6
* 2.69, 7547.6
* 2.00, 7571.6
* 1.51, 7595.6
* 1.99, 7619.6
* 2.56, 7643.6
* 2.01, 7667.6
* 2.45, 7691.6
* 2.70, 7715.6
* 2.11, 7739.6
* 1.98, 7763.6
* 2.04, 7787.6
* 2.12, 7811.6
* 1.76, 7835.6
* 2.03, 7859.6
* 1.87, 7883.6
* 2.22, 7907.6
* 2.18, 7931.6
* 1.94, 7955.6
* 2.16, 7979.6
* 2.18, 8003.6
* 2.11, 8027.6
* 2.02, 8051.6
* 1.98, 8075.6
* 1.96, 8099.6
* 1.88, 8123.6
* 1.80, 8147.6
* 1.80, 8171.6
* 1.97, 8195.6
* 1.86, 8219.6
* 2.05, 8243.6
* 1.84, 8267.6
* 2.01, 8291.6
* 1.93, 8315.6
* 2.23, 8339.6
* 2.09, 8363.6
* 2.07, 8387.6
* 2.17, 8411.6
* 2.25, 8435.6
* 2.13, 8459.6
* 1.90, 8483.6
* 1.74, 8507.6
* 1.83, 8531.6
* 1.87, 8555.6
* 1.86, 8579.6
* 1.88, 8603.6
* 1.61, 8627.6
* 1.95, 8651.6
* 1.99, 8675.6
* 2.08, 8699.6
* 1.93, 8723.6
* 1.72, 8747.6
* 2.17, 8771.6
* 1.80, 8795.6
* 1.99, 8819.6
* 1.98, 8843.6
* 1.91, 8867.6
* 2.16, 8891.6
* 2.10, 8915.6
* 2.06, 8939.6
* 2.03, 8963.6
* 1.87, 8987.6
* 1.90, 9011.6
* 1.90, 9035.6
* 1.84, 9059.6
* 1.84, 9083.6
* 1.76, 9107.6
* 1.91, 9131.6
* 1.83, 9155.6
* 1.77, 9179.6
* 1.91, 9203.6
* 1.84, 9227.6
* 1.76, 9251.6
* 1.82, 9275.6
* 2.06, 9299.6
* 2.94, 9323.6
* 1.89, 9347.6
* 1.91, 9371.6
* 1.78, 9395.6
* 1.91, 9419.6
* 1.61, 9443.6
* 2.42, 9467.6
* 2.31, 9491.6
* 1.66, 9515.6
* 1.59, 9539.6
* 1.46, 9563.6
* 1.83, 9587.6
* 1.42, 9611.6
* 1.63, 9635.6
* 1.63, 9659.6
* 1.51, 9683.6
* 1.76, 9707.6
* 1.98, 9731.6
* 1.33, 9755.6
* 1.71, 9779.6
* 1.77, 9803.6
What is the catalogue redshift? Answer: 0.147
